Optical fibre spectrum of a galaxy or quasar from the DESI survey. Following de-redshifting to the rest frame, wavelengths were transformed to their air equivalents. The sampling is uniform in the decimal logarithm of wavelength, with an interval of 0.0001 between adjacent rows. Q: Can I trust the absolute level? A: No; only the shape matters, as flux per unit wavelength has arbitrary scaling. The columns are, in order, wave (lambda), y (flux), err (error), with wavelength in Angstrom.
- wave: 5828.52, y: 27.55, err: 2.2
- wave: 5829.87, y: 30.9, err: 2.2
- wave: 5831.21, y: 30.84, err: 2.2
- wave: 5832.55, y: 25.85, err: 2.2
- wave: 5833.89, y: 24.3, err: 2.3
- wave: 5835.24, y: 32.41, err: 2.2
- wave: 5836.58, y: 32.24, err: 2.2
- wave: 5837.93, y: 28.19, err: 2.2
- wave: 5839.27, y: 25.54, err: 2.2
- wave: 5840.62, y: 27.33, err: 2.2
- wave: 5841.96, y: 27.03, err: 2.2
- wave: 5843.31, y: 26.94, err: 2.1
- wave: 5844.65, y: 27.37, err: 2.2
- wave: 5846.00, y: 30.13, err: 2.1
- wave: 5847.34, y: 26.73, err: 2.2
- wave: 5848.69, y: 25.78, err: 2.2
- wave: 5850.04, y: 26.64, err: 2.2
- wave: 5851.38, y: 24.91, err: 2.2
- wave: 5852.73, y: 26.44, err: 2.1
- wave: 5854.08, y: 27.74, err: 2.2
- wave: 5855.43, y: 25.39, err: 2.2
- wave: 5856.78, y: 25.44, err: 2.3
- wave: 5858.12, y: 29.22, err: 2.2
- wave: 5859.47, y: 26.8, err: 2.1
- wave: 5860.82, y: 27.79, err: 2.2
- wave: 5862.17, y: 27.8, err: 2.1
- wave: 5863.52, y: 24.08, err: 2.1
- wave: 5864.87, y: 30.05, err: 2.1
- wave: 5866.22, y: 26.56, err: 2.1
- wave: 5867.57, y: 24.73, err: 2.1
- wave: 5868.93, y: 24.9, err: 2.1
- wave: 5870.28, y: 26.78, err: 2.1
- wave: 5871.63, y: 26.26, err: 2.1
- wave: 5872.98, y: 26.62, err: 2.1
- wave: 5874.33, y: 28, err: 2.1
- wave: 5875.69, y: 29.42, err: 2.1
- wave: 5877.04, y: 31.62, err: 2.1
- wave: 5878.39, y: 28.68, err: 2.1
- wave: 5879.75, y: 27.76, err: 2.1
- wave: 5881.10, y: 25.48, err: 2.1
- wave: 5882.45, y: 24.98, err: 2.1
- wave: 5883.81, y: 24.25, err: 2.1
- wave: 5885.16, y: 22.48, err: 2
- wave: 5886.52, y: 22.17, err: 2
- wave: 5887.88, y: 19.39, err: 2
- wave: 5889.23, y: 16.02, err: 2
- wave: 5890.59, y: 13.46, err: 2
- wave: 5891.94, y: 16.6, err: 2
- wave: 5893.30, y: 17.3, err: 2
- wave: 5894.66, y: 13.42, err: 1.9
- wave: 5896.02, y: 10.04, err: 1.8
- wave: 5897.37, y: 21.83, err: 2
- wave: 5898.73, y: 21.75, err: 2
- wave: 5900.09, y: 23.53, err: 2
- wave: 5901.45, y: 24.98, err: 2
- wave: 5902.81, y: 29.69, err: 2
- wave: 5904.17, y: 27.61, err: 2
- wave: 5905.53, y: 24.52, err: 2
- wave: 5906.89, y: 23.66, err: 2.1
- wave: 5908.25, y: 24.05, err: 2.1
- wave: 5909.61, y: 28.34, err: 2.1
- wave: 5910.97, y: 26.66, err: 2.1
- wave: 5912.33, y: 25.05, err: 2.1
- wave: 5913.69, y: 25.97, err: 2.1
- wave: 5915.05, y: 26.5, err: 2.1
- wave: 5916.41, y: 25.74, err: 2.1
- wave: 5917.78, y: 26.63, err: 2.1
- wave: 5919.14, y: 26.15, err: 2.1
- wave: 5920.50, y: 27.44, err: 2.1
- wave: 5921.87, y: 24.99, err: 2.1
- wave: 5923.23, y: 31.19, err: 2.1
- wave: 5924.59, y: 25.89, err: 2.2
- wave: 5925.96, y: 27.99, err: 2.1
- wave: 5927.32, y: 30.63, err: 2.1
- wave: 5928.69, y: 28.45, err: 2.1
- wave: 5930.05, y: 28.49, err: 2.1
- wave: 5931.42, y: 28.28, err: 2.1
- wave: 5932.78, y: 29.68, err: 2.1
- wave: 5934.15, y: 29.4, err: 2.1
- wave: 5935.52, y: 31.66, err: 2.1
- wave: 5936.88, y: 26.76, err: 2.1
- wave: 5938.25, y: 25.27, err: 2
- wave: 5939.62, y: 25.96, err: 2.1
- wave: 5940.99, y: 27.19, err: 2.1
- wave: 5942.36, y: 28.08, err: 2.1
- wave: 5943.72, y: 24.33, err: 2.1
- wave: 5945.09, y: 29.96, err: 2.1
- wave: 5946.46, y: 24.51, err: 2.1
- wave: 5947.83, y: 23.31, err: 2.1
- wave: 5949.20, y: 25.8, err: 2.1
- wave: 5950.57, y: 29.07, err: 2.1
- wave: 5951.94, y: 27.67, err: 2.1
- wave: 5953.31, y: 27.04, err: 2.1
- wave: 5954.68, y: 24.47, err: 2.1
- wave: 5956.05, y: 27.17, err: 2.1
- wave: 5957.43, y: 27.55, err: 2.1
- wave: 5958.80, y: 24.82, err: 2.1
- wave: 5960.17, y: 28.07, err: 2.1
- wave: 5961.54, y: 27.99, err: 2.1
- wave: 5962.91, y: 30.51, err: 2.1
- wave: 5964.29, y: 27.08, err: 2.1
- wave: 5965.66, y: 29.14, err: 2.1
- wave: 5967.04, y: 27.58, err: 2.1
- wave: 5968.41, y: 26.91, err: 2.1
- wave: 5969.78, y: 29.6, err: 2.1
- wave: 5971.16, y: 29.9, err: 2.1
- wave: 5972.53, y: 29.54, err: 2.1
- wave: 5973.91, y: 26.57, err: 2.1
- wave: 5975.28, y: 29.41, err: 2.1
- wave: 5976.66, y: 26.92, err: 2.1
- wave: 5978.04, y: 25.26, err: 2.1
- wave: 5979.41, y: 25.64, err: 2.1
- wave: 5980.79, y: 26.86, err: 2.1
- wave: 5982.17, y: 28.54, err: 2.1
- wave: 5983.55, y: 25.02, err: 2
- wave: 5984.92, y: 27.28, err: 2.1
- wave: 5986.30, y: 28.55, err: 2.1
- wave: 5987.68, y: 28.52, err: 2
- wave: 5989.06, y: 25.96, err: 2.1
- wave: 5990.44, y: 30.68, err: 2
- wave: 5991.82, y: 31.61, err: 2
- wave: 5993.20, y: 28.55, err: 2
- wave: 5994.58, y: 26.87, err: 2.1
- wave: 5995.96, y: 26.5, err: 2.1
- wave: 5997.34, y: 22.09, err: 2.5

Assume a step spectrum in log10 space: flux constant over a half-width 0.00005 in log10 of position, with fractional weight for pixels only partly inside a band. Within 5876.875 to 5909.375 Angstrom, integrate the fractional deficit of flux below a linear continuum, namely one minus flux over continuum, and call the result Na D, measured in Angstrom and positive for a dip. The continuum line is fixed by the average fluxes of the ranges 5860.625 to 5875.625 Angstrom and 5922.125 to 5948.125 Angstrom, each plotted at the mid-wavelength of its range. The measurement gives 5.9 Angstrom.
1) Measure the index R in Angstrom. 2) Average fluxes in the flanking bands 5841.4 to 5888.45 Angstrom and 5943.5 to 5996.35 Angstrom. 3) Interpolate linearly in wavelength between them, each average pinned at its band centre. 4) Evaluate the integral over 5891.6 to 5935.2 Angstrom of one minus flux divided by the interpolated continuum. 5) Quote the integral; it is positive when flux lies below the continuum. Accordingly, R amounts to 2.8 Angstrom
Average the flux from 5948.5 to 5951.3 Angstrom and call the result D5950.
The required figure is 27.4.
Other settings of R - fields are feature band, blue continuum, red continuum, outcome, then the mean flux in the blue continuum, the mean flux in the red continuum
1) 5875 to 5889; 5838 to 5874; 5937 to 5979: 0.82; 26.8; 27.2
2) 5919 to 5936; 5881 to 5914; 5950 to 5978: -2.68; 22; 27.8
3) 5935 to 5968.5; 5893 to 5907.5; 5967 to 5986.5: -1.89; 21.8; 27.6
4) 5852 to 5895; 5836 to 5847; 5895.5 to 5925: 3.31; 28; 25.2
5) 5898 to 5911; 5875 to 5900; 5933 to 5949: -1.20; 21.5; 27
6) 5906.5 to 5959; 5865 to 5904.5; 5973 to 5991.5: -3.43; 23.4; 27.4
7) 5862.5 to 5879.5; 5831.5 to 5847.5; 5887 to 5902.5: -3.73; 28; 18.4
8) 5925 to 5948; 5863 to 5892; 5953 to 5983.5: -1.03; 24.7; 27.5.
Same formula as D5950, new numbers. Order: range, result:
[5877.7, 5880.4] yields 28.2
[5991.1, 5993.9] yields 30.1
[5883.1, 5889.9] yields 20.9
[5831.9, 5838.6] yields 28.6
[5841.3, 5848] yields 27.7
